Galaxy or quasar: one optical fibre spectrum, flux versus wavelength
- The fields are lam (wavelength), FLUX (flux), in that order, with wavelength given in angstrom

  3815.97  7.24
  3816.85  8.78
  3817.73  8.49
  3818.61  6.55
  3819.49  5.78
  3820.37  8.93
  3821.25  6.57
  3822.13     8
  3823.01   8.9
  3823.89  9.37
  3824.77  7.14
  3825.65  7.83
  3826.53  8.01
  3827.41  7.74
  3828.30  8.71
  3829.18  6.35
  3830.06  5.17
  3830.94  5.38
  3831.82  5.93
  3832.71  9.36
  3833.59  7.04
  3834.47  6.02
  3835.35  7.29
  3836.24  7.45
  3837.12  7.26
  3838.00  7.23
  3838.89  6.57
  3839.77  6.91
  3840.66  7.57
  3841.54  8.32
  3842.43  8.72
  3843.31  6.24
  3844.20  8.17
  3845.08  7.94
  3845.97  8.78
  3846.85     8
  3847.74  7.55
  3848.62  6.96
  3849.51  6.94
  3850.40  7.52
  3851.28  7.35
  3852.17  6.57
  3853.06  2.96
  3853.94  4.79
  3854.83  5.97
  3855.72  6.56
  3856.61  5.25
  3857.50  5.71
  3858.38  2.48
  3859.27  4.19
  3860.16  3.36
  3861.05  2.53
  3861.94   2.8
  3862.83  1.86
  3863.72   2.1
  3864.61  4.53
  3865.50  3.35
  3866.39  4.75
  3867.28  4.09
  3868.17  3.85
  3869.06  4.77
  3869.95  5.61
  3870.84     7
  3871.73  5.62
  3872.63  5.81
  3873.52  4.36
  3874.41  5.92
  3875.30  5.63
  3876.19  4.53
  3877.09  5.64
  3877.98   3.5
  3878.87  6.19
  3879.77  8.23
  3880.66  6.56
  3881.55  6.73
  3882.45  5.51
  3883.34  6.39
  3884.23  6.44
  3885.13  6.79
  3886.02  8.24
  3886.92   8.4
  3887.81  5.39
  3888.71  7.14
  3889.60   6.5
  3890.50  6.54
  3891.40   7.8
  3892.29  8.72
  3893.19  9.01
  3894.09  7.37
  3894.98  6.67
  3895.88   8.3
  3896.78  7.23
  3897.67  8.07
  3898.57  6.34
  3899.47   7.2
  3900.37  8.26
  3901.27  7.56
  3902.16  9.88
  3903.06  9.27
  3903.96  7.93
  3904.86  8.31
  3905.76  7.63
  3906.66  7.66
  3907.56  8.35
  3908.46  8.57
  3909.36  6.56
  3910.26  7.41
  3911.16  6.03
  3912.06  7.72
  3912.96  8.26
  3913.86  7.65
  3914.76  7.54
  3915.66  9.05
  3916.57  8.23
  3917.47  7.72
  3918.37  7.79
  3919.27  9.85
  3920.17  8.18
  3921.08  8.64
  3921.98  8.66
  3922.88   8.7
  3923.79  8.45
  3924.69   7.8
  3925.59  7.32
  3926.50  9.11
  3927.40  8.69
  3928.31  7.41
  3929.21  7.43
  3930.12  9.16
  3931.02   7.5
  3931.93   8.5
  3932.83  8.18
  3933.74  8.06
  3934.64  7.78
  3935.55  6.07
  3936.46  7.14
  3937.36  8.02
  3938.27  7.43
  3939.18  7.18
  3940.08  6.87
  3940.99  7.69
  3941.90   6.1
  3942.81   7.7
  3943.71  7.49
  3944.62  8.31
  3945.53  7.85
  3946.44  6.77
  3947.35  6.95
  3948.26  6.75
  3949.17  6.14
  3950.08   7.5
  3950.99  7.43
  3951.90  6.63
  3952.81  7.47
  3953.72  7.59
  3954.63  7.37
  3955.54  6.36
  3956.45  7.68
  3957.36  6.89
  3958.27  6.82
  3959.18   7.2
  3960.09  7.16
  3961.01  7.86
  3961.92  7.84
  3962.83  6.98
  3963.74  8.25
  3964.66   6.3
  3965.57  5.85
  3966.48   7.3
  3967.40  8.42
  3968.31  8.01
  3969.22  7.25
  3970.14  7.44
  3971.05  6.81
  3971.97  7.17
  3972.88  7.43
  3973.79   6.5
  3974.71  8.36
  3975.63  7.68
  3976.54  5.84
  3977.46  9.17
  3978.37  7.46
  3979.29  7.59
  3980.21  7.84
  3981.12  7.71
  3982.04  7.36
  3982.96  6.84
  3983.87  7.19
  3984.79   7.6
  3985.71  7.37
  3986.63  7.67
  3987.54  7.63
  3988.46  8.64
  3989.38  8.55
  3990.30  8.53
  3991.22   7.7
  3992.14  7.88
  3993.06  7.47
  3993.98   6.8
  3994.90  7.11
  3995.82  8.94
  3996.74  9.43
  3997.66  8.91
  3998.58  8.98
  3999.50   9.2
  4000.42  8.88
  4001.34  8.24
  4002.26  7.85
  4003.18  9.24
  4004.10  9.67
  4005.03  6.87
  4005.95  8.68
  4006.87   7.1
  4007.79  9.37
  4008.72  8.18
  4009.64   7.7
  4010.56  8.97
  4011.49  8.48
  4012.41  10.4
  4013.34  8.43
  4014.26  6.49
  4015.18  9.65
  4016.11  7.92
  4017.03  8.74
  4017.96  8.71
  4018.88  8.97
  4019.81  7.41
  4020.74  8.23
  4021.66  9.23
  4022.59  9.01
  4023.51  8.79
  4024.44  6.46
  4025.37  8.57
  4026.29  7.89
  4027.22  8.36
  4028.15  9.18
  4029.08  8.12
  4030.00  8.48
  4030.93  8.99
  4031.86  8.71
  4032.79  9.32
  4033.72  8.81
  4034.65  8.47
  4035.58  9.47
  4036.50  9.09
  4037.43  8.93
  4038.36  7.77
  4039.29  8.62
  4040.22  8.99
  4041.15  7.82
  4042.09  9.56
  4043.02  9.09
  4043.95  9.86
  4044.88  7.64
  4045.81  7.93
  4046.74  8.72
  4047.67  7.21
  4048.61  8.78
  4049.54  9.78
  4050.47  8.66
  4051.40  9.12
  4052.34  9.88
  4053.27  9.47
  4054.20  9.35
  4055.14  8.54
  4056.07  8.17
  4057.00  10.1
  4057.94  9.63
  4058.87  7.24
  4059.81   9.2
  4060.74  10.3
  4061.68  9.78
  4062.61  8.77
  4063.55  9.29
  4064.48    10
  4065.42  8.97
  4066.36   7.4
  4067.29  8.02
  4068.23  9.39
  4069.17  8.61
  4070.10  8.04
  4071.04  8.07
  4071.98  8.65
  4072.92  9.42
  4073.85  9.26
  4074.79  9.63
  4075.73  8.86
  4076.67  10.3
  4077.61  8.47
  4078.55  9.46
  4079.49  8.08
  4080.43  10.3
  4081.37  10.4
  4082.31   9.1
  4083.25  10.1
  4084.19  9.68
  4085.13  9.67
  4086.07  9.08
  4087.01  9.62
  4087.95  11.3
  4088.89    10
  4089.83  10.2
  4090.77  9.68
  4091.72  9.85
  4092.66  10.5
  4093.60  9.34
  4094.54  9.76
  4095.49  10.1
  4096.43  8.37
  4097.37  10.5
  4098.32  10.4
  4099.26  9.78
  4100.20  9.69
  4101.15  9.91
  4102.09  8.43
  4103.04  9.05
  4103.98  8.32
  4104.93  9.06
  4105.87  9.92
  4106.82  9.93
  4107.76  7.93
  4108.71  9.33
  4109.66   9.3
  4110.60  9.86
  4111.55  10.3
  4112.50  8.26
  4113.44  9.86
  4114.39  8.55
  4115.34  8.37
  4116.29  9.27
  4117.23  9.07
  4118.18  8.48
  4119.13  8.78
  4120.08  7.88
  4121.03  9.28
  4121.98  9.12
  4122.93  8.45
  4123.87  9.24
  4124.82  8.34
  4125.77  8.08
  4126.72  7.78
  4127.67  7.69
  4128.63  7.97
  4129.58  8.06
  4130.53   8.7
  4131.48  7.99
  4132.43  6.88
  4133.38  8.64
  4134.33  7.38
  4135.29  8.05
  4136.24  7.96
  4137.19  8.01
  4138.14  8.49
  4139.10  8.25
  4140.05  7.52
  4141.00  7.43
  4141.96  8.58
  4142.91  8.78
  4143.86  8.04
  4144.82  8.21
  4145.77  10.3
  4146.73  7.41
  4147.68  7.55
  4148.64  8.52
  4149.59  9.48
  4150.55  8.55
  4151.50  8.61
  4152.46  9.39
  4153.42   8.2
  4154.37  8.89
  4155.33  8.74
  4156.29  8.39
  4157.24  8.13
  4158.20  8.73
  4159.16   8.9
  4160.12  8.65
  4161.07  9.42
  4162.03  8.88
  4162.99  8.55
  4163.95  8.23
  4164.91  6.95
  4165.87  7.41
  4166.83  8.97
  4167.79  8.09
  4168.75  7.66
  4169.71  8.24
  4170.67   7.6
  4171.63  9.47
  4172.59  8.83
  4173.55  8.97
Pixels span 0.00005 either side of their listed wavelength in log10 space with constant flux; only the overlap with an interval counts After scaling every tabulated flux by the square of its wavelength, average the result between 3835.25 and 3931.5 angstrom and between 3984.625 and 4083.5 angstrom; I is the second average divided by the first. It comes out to 1.37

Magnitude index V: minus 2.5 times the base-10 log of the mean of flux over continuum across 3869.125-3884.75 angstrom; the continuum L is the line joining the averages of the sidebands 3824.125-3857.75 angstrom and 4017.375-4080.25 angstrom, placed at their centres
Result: 0.24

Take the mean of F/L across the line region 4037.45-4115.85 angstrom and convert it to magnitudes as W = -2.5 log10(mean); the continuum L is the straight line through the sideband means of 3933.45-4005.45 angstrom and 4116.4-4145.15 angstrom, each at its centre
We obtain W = -0.15 mag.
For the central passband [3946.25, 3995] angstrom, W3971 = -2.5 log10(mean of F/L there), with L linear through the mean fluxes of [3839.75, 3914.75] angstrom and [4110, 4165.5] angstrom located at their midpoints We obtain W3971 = -0.03 mag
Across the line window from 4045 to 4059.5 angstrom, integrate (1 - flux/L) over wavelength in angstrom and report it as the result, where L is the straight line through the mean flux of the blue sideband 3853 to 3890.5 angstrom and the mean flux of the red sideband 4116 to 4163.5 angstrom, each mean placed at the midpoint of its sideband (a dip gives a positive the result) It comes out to -2.80 angstrom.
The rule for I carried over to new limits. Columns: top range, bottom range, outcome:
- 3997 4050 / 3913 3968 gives 1.18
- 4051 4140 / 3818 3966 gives 1.43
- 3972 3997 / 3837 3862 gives 1.31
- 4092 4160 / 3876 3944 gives 1.29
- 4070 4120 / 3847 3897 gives 1.82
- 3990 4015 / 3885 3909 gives 1.14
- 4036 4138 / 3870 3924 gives 1.35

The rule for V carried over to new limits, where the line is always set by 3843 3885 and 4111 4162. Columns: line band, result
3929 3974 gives -0.141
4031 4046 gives -0.184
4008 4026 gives -0.178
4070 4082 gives -0.173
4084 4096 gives -0.236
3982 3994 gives -0.126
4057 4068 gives -0.175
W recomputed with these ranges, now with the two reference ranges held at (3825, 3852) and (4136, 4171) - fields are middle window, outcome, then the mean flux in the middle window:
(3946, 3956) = 0.11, 7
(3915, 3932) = -0.09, 8.31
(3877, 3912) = 0.03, 7.31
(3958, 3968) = 0.07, 7.29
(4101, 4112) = -0.13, 9.26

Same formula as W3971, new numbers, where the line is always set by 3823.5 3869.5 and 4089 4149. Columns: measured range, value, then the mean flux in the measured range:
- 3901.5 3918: -0.18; 7.98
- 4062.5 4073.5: -0.05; 8.72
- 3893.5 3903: -0.17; 7.78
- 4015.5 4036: -0.09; 8.54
